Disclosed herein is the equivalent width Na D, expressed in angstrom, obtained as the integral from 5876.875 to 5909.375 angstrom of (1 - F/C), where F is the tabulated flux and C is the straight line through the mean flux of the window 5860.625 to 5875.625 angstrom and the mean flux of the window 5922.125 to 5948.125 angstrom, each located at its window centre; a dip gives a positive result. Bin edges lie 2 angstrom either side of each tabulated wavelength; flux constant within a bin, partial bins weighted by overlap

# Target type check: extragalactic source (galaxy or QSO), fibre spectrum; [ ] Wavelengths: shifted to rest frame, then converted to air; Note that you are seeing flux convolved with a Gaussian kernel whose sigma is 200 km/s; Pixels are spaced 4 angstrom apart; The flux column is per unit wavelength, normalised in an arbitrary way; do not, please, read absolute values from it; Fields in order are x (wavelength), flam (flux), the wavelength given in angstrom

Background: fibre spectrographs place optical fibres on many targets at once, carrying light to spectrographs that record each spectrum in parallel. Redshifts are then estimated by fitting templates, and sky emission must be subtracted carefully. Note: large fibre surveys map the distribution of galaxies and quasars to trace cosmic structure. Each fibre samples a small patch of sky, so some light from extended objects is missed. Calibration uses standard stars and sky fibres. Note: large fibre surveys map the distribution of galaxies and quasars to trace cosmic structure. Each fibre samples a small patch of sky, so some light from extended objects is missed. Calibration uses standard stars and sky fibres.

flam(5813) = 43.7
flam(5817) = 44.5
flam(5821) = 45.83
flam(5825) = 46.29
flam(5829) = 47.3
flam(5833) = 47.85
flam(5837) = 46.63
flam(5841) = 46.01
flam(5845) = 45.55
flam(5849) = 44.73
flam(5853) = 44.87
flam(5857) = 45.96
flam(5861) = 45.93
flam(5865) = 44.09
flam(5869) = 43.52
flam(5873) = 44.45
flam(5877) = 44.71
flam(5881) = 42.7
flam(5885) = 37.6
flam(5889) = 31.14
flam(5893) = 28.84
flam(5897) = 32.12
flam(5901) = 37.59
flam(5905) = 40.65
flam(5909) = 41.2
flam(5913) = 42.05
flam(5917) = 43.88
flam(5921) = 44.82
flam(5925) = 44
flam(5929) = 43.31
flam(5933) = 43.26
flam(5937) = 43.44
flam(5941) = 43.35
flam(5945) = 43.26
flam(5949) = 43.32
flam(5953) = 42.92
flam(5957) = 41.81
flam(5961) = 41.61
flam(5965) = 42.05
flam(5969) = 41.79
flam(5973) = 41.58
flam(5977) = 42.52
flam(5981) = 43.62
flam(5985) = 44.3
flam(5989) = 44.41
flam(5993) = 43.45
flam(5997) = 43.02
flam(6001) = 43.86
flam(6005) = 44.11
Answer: 5.3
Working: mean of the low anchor 44.4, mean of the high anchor 43.5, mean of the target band 36.8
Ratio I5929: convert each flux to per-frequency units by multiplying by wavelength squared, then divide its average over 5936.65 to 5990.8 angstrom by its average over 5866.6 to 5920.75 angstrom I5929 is 1.11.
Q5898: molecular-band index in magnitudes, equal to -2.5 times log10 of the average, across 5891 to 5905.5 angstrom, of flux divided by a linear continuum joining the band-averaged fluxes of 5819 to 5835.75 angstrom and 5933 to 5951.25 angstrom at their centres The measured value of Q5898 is 0.29 mag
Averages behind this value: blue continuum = 46.8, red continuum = 43.3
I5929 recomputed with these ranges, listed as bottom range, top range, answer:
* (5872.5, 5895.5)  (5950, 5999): 1.17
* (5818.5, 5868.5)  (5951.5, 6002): 0.98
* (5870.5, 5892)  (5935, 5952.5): 1.12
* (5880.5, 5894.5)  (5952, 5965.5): 1.25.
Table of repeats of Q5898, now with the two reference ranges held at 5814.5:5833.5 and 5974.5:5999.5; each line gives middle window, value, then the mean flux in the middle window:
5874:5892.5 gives 0.17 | 38.5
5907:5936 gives 0.03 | 43.2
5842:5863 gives 0.01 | 45.4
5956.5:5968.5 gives 0.05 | 41.8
